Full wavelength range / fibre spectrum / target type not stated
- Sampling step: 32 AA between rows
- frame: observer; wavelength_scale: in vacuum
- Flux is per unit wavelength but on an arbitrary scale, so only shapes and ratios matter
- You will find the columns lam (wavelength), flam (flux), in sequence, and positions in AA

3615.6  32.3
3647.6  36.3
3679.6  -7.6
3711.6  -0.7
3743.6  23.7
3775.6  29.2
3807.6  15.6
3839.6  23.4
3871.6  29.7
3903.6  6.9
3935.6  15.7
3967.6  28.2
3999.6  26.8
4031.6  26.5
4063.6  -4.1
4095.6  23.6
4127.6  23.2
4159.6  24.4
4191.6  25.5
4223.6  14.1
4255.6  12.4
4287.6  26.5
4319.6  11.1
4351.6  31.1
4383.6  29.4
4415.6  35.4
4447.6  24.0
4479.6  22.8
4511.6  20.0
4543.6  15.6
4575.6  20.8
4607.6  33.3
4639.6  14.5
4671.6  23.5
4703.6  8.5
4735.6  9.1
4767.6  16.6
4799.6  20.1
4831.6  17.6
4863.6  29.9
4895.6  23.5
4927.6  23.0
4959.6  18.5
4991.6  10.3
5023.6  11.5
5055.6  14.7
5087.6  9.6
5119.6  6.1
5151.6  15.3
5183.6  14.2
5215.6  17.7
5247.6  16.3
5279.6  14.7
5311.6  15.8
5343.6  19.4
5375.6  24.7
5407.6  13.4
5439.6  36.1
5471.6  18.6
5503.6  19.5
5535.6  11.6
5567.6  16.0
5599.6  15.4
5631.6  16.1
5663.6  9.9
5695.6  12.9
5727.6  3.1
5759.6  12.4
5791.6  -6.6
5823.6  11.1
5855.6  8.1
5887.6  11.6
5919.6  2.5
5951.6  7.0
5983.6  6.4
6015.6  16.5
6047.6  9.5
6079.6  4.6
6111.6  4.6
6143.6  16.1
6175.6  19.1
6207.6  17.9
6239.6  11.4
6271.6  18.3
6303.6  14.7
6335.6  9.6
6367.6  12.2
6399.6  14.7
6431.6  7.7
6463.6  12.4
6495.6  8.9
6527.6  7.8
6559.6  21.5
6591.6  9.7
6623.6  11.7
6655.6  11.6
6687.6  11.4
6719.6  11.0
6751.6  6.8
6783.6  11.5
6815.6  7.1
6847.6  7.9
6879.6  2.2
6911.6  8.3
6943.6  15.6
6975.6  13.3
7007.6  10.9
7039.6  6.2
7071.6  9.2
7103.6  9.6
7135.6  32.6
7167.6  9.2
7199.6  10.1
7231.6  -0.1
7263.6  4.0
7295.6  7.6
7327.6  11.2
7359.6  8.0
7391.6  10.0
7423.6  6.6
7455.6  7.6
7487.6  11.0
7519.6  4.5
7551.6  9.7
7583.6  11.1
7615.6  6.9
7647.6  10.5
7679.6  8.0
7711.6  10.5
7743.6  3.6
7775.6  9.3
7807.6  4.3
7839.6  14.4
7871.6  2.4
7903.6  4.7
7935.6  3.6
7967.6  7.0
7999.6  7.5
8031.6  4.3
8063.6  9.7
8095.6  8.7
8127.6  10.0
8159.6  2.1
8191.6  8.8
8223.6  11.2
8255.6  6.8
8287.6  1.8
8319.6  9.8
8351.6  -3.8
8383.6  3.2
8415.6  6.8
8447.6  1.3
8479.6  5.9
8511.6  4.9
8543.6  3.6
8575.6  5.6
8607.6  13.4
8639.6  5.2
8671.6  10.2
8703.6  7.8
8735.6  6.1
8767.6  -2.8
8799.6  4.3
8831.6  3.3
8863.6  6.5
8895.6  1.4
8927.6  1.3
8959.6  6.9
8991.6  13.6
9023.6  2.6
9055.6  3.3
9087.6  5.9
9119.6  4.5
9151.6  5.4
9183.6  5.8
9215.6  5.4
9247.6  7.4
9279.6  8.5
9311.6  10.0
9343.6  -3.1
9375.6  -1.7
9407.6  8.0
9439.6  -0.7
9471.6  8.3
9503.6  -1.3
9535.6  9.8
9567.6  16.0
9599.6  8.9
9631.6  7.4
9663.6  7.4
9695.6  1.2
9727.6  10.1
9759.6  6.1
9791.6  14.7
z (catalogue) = 0.08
